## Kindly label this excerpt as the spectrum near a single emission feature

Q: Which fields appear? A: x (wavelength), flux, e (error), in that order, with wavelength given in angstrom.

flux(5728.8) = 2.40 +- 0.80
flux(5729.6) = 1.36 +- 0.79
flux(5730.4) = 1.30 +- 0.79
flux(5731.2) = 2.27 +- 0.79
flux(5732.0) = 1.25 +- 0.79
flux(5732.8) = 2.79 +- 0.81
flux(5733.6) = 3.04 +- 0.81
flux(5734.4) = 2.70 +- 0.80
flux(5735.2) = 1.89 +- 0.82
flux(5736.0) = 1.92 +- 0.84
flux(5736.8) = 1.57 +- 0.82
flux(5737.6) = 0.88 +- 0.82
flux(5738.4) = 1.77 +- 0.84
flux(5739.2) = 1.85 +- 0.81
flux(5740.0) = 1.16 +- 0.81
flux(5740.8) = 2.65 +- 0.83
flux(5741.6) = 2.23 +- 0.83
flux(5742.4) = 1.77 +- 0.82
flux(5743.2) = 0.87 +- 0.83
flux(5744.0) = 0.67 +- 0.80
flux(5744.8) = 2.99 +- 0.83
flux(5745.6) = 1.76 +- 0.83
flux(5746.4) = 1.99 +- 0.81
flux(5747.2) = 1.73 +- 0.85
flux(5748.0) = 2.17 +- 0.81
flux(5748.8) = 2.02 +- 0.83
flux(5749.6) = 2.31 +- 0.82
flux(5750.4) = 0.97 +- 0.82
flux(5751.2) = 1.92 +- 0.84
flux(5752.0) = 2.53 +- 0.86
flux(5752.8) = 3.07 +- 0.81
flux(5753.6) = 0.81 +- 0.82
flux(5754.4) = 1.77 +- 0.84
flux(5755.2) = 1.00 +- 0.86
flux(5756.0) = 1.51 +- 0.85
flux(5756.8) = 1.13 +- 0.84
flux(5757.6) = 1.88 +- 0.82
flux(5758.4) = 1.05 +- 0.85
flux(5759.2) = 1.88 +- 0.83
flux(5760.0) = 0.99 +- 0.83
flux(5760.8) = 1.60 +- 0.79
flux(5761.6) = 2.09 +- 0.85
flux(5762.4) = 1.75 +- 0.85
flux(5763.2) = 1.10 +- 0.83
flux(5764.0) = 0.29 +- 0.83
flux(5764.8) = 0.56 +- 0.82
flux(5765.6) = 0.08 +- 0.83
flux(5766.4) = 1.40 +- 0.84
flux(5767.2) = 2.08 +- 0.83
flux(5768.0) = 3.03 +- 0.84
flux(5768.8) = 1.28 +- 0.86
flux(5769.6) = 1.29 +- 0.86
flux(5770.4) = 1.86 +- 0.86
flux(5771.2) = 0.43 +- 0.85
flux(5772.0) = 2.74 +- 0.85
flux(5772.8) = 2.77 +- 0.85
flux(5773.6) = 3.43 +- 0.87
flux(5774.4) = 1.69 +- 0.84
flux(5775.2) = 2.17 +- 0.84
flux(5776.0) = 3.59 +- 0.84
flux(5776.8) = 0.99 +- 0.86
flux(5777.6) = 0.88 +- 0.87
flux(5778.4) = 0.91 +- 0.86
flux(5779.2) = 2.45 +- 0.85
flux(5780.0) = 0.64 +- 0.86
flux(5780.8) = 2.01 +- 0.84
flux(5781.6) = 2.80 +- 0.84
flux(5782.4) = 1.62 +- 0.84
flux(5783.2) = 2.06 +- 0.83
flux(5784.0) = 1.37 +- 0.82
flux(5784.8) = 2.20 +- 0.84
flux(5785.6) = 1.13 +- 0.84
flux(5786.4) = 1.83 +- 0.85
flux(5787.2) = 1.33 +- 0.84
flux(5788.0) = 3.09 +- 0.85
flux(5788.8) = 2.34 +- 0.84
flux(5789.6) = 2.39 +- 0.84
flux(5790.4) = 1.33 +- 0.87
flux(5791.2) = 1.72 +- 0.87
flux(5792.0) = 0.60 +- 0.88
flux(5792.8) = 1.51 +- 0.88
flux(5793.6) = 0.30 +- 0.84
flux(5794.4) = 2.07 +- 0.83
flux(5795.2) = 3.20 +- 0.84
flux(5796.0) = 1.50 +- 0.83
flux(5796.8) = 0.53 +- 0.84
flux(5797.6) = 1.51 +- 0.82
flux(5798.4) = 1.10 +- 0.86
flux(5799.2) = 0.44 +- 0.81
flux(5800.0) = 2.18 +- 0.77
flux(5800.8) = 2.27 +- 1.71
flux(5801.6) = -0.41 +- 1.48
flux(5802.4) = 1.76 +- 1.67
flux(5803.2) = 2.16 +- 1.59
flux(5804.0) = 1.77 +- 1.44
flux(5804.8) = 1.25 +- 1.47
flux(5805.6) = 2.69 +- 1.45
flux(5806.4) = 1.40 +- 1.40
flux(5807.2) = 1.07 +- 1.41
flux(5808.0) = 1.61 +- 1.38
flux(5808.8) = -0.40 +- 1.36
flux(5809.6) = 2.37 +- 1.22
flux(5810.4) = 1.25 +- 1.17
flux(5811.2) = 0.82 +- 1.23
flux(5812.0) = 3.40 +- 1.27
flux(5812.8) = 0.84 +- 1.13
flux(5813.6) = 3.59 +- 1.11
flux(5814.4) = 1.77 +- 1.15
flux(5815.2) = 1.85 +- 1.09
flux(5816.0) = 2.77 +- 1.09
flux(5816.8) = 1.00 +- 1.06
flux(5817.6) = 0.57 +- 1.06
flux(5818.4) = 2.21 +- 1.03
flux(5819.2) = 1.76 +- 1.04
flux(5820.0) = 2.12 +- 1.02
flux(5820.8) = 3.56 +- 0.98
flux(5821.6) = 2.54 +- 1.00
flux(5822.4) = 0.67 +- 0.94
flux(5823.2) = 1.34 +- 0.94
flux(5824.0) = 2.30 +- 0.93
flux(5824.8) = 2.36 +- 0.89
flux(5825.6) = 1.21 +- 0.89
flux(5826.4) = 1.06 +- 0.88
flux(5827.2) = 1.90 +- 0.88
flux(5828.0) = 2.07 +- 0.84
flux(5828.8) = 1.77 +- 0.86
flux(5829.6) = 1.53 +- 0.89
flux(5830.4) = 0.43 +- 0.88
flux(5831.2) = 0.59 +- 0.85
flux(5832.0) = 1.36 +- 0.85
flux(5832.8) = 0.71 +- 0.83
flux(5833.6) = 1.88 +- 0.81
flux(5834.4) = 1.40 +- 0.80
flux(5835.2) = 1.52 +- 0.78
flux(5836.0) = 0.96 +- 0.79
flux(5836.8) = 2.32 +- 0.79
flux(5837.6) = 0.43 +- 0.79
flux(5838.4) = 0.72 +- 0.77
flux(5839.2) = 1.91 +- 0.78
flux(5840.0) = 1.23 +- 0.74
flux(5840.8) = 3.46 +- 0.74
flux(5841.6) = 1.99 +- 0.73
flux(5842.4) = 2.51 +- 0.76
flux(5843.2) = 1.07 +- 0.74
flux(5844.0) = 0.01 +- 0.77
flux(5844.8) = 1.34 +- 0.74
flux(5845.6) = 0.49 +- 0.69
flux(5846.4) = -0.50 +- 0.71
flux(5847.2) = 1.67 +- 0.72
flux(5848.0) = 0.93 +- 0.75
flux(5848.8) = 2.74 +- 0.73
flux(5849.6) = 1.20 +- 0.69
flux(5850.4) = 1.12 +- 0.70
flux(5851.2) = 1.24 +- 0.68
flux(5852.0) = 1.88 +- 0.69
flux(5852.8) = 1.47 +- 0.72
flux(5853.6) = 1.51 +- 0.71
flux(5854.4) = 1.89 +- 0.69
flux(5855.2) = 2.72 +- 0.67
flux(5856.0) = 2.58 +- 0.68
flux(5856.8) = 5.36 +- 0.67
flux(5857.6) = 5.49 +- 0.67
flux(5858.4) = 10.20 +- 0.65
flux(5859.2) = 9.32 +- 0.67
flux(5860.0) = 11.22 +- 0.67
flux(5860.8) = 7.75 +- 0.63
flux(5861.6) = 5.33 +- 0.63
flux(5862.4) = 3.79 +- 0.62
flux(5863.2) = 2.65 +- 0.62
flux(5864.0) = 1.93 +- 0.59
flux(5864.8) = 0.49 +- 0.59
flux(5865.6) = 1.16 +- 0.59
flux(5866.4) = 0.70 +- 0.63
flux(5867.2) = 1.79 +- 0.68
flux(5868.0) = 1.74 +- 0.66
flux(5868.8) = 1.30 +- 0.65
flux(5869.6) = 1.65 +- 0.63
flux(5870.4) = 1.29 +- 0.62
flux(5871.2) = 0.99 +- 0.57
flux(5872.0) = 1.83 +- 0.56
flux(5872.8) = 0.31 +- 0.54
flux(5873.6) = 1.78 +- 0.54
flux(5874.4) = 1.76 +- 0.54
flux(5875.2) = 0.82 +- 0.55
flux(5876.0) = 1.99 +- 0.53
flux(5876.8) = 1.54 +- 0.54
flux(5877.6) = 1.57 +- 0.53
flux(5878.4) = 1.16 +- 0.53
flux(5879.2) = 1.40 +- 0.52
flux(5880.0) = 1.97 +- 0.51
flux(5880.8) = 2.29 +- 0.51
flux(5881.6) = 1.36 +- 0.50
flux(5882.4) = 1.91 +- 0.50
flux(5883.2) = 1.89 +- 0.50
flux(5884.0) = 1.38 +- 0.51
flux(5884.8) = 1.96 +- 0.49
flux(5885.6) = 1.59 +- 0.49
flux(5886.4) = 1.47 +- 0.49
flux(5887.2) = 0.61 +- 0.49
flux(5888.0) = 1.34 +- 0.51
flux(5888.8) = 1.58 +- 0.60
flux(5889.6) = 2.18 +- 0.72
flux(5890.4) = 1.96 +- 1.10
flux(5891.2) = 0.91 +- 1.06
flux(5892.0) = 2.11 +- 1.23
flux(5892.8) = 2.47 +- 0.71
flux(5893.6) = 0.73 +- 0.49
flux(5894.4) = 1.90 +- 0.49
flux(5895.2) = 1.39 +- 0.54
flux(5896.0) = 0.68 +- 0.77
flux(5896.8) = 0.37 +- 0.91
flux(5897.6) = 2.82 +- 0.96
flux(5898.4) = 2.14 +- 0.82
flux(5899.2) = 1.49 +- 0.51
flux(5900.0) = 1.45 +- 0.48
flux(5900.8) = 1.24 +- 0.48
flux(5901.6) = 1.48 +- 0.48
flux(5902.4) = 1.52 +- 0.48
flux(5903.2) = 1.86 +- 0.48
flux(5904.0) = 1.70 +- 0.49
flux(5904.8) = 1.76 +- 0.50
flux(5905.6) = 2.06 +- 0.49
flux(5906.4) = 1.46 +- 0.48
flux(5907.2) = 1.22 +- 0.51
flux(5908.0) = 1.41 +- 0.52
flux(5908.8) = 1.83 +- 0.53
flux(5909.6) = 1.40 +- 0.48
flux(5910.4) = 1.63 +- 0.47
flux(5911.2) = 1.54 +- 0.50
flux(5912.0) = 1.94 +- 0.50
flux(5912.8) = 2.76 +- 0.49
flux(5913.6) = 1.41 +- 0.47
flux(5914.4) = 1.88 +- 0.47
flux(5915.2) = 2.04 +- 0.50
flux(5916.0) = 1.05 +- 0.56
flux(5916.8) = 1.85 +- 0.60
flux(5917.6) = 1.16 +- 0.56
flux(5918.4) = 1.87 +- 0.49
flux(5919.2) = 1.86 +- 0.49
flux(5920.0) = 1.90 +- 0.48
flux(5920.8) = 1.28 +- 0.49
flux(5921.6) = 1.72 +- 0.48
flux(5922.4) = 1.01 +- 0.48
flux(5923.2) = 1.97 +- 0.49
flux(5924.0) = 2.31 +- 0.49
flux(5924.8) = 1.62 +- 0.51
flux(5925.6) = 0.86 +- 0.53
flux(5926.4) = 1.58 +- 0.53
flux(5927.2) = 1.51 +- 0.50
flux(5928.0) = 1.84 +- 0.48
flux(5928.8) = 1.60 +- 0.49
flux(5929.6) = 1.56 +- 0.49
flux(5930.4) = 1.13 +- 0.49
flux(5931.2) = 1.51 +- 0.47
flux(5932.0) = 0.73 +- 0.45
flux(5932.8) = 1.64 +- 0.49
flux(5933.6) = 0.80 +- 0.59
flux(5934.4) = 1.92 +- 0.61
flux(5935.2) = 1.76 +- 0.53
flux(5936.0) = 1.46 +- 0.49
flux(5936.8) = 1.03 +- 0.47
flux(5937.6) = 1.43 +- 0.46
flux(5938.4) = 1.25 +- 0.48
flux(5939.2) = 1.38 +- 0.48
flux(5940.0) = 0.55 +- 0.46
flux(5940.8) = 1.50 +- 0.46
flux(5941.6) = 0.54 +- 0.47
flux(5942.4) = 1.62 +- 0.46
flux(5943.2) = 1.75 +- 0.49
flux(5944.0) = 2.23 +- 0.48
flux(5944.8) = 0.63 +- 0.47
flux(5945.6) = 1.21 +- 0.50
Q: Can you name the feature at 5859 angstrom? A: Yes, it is H-gamma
